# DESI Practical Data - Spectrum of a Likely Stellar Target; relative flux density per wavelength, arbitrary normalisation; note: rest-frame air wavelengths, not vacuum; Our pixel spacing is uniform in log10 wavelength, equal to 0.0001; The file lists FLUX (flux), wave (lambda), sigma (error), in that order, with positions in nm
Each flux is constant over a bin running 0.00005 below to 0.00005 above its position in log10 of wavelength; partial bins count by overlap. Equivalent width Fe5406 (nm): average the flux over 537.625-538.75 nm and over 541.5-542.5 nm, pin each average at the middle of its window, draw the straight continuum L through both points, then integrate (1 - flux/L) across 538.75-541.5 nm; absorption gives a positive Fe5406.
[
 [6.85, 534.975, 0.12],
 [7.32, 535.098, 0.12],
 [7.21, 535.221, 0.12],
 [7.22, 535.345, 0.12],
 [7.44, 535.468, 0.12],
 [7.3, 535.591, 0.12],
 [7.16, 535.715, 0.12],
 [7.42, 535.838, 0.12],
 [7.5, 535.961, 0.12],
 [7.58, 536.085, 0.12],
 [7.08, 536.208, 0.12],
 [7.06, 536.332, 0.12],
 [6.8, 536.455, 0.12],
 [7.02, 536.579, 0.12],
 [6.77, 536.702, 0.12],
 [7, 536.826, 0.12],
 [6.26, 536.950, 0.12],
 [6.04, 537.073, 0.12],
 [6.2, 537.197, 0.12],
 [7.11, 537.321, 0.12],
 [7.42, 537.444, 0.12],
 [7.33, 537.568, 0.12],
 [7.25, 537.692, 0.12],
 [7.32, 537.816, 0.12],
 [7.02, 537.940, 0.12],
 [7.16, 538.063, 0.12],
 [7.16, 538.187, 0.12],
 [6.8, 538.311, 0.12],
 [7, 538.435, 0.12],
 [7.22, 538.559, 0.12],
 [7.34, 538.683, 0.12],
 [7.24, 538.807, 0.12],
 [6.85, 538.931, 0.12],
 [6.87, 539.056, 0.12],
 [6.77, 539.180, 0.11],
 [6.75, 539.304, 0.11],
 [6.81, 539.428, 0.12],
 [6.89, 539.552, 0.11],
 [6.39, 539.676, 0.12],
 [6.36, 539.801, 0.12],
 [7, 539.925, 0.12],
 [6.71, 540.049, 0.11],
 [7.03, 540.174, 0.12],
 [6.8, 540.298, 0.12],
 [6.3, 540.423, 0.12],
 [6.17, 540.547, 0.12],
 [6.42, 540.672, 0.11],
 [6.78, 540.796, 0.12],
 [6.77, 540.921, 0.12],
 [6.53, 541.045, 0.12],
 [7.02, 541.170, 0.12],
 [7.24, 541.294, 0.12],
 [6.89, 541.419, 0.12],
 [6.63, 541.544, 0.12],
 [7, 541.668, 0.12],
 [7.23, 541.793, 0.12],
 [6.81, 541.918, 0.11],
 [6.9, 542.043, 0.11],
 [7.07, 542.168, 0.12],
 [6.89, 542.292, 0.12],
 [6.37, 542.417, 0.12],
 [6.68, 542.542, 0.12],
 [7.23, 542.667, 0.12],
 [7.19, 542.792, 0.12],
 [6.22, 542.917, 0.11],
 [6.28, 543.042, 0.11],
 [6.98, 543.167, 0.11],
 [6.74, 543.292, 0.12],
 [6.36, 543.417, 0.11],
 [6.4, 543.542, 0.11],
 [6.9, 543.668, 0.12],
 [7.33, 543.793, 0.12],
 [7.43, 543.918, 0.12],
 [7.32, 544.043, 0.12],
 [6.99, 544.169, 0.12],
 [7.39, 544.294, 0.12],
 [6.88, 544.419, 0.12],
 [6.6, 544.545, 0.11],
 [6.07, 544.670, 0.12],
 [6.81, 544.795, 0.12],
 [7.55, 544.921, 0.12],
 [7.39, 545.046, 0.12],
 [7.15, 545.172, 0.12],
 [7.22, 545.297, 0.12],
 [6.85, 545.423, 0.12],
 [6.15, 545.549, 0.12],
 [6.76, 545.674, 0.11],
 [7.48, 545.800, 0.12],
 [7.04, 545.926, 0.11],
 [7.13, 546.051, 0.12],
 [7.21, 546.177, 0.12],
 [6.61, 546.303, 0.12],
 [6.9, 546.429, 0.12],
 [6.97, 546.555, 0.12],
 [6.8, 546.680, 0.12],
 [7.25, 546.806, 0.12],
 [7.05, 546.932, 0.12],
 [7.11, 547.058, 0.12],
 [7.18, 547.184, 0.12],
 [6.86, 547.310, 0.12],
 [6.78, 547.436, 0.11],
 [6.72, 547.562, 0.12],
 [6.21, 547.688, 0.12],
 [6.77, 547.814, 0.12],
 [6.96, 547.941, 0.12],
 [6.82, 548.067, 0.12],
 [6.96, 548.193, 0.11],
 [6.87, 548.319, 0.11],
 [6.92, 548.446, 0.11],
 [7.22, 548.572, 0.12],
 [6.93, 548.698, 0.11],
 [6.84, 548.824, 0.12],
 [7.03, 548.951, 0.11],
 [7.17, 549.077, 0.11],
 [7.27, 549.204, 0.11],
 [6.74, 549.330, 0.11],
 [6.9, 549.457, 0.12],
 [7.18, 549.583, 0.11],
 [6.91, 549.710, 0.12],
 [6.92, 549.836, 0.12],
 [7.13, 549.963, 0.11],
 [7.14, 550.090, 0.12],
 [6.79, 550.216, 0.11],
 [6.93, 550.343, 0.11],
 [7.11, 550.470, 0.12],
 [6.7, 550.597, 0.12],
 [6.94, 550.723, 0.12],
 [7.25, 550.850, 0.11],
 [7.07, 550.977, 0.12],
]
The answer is 0.10 nm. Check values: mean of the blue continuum 7.14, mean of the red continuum 6.87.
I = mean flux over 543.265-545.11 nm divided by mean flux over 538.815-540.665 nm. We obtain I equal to 1.0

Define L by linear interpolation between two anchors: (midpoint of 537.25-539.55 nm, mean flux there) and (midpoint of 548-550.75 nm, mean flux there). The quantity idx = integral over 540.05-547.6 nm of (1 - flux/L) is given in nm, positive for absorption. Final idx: 0.16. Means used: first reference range 7.07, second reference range 6.98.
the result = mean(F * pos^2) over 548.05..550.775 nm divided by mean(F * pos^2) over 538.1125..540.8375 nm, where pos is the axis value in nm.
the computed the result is 1.06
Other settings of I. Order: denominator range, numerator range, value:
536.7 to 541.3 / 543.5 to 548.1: 1.02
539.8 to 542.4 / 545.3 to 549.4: 1.02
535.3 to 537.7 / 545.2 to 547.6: 0.99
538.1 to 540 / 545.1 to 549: 1.00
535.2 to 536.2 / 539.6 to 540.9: 0.90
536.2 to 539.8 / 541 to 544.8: 0.99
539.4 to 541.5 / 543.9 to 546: 1.04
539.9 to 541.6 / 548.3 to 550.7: 1.04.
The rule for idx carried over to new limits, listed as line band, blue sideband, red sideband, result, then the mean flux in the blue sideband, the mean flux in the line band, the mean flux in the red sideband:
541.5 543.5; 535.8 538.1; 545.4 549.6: 0.05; 7.01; 6.79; 6.93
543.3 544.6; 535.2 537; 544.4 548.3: 0.00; 7.12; 6.95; 6.91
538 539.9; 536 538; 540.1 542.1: -0.01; 6.96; 6.91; 6.78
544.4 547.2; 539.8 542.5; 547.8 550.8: -0.03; 6.78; 6.96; 6.97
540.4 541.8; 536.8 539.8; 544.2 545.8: 0.04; 6.91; 6.74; 6.93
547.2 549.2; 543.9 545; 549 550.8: 0.03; 7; 6.89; 6.99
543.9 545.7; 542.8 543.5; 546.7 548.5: -0.07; 6.57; 6.96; 6.88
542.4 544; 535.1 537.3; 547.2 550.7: 0.04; 7.01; 6.8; 6.92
